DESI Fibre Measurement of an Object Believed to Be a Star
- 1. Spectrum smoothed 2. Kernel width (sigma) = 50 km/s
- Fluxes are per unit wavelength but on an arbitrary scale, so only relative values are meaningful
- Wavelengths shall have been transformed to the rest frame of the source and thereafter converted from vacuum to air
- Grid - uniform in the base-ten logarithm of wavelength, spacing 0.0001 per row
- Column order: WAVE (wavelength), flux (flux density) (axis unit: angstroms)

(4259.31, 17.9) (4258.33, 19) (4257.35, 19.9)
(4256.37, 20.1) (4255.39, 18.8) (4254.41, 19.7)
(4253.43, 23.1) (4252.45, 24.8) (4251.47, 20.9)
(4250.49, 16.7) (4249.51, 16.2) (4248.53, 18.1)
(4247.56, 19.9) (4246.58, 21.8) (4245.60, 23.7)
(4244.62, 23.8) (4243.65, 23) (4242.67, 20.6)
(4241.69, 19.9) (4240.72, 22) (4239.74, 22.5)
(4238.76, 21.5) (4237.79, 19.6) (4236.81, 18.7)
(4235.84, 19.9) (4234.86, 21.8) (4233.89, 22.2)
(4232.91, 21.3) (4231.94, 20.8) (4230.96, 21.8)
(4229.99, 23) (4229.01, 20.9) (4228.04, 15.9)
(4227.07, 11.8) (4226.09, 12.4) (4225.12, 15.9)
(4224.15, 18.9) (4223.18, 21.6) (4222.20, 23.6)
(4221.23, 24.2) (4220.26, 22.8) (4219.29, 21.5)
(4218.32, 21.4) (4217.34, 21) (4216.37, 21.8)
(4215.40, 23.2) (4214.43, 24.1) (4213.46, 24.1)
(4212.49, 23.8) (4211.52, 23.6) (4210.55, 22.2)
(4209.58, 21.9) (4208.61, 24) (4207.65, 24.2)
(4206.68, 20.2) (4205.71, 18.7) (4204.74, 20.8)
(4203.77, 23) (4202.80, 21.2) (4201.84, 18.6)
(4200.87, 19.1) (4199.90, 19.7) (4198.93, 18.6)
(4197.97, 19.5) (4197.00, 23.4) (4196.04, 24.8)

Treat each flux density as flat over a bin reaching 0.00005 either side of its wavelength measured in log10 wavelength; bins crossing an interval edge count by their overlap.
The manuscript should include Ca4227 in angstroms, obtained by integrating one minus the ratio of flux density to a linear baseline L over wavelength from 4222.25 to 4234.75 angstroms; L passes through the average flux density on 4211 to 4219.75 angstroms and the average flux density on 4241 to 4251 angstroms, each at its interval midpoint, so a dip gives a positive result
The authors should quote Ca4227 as 1.5 angstroms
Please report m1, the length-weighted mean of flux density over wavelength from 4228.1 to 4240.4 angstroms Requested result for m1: 21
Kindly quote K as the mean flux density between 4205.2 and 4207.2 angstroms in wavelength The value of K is 19.5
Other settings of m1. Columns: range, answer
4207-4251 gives 21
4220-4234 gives 19.7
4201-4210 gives 21.3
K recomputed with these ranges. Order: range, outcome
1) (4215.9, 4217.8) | 21.4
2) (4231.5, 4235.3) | 21.6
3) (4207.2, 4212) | 23.2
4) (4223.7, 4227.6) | 14.7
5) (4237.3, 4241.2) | 21.4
